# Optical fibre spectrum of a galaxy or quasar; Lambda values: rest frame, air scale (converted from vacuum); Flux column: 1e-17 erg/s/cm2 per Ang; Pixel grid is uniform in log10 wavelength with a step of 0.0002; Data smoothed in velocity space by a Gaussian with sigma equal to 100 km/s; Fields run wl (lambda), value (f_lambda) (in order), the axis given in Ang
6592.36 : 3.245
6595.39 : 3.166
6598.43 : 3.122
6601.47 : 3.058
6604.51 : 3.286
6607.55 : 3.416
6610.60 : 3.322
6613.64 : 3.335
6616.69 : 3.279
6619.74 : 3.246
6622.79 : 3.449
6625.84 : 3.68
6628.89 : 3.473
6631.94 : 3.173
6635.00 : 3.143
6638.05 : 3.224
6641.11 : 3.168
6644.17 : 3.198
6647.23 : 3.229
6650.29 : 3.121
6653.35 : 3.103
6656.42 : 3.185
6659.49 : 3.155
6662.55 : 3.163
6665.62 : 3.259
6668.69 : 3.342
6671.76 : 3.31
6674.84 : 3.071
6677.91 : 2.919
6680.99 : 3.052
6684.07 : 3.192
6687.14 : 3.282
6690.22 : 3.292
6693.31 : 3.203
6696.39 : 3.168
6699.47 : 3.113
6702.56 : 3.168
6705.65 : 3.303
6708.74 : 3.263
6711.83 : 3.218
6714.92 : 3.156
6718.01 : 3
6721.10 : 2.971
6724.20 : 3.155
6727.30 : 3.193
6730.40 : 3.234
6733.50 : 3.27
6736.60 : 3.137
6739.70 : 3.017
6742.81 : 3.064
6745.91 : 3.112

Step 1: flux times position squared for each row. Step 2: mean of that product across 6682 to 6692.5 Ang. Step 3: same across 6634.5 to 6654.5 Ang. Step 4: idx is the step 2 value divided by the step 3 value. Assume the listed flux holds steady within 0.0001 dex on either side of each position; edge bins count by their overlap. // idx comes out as 1.03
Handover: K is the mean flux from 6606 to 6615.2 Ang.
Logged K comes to 3.36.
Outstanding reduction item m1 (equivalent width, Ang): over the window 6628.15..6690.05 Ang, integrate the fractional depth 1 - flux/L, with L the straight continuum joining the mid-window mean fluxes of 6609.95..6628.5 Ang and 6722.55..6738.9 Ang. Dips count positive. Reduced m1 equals 2.5 Ang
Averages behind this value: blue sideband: 3.39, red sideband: 3.19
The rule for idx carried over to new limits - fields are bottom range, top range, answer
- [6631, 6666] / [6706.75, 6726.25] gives 1.01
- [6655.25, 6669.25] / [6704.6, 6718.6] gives 1.01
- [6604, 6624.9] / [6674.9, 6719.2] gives 0.97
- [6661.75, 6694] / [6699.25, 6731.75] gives 1.00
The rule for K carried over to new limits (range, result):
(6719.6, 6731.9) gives 3.14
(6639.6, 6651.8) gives 3.18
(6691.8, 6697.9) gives 3.19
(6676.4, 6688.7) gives 3.11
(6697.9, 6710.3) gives 3.21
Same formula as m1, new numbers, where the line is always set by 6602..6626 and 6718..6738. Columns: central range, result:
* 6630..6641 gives 0.39 Ang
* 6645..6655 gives 0.39 Ang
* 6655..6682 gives 0.73 Ang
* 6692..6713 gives -0.09 Ang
